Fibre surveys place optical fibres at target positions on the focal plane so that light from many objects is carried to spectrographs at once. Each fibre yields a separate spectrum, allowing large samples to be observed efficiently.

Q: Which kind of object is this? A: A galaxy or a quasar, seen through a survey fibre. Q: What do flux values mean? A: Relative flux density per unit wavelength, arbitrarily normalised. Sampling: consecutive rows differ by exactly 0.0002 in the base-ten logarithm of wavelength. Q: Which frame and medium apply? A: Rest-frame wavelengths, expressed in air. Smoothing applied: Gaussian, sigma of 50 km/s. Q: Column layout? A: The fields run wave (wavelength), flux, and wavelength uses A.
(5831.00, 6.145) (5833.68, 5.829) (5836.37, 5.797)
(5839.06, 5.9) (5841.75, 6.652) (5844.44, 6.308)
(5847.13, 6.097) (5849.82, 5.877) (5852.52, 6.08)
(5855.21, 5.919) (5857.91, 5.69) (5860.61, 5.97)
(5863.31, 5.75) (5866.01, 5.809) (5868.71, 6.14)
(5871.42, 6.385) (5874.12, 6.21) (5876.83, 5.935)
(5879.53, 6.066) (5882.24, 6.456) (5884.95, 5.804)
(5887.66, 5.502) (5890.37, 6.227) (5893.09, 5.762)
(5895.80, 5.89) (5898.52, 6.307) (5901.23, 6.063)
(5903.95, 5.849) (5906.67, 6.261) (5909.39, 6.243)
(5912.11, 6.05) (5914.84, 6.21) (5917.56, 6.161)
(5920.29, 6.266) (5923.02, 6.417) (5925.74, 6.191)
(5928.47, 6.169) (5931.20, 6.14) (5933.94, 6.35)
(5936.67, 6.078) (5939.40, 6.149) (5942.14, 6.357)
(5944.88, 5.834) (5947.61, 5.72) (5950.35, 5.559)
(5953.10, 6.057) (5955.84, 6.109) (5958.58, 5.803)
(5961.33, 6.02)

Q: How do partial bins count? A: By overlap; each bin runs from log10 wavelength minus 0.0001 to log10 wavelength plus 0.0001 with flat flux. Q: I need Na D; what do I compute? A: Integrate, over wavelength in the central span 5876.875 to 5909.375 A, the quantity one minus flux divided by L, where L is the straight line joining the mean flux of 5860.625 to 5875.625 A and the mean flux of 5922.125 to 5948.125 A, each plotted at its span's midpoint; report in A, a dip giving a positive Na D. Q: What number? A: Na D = 0.3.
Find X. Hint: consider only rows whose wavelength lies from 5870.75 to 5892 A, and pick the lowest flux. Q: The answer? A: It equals 5.502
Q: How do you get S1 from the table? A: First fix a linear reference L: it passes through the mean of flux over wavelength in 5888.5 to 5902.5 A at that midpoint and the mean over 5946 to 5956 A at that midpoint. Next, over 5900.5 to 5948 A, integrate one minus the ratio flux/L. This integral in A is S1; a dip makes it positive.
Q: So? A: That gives -1.8 A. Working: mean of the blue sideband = 6.03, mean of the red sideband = 5.83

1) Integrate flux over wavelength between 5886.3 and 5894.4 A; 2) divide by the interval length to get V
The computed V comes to 5.83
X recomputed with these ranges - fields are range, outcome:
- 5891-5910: 5.762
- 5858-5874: 5.75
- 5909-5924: 6.05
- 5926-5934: 6.14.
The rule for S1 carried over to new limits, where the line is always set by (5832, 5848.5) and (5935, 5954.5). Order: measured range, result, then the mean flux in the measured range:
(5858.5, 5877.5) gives 0.1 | 6.02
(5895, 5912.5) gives -0.2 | 6.1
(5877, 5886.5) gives 0.0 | 6.08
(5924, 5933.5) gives -0.3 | 6.2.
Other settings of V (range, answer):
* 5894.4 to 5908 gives 6.07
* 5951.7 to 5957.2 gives 6.07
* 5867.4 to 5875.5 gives 6.24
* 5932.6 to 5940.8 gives 6.2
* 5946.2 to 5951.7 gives 5.65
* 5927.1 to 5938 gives 6.18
